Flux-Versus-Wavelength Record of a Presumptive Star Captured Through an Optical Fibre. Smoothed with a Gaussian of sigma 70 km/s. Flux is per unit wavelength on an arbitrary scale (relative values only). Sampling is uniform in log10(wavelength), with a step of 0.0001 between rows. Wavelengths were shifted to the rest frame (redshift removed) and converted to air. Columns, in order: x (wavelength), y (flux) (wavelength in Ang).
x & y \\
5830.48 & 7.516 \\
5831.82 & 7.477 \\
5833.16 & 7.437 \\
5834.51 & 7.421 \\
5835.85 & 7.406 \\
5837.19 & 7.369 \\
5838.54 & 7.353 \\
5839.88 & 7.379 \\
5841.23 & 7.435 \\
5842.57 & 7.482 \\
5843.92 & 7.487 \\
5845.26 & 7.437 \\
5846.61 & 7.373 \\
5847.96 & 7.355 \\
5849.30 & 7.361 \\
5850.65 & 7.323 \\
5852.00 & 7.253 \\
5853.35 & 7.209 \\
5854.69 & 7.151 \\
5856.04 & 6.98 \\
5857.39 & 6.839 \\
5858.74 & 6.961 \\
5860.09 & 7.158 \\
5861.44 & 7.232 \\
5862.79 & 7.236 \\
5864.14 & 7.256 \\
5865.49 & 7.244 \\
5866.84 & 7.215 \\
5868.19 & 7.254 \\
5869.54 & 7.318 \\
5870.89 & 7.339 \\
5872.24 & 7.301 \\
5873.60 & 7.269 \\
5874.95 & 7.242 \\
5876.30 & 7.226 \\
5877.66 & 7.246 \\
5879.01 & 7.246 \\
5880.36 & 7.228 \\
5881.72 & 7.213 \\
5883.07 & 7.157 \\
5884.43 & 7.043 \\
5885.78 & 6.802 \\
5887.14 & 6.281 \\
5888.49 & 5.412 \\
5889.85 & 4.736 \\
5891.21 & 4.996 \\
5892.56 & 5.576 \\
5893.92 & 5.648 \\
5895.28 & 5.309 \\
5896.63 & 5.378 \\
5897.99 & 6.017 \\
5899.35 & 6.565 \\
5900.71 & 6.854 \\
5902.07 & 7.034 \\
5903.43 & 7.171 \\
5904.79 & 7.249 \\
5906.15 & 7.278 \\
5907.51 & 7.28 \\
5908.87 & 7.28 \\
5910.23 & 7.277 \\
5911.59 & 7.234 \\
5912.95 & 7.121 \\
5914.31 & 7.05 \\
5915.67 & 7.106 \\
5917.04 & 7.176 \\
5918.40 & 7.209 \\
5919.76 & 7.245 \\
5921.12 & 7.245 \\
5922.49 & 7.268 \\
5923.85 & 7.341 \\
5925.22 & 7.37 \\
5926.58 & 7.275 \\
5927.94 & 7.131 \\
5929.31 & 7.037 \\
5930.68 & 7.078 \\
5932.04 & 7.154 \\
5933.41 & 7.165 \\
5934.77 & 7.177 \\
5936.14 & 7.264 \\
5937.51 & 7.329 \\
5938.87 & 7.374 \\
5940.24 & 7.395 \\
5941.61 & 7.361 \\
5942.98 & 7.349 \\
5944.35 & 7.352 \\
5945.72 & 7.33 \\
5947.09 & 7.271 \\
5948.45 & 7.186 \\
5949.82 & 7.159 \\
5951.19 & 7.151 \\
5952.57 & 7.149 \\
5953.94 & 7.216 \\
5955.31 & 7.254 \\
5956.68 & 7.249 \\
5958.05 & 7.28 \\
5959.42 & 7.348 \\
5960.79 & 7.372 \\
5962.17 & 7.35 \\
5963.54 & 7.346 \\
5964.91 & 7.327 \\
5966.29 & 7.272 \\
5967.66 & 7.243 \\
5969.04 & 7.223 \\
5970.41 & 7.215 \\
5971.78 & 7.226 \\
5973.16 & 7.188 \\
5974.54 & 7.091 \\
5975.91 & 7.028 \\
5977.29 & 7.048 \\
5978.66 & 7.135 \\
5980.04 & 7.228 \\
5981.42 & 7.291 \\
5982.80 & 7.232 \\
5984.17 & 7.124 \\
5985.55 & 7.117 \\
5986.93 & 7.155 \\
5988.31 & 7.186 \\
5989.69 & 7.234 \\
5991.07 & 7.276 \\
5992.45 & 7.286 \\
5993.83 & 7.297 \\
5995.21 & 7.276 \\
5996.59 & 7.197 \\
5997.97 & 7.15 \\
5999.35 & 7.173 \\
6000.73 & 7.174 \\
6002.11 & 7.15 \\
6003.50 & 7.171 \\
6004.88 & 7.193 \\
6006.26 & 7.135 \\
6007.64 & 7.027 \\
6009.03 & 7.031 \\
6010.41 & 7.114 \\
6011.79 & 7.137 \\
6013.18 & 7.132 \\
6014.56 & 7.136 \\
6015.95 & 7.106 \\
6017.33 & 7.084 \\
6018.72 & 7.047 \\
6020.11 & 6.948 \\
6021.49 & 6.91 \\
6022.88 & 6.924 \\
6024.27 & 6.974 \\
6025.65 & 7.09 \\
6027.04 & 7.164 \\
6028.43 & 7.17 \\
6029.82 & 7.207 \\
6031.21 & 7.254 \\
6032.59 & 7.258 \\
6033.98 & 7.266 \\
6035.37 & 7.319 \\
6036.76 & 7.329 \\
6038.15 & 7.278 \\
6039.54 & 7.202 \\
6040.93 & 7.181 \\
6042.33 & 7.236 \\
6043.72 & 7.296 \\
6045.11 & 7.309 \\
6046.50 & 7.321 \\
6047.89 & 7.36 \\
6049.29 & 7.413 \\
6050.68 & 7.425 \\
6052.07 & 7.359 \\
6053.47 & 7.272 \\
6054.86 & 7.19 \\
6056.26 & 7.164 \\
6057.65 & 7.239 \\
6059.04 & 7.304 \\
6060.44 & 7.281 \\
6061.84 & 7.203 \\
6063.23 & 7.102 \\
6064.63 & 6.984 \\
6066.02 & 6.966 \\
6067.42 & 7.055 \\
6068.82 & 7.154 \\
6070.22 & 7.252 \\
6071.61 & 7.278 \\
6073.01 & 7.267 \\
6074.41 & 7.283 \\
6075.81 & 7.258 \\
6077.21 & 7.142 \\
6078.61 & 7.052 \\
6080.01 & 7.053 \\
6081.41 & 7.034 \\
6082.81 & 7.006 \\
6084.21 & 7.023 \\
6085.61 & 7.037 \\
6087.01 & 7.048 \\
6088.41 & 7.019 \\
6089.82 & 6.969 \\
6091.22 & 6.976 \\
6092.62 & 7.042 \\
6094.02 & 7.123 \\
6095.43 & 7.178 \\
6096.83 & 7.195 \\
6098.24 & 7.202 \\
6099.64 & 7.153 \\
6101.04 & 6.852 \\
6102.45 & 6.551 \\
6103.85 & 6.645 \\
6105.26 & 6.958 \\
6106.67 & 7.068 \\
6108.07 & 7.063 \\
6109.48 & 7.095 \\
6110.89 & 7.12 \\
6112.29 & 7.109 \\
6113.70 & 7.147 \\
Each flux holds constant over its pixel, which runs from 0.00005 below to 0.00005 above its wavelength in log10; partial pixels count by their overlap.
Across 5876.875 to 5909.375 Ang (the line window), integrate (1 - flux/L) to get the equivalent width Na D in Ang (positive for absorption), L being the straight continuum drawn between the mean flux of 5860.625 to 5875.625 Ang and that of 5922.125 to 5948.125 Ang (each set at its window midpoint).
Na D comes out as 3.4 Ang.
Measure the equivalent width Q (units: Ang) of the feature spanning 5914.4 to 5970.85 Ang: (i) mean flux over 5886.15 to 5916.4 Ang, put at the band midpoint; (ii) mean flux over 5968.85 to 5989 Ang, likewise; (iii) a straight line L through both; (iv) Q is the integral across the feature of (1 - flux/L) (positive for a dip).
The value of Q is -3.5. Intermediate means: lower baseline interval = 6.45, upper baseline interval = 7.17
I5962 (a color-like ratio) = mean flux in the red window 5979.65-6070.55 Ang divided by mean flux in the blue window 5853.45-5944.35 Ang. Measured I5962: 1.03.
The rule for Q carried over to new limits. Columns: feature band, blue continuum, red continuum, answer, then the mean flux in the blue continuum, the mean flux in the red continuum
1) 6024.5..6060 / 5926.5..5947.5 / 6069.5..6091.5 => -0.6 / 7.25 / 7.11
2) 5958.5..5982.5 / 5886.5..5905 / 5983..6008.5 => -1.2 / 5.98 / 7.18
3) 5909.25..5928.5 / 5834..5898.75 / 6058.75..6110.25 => -0.7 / 6.92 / 7.07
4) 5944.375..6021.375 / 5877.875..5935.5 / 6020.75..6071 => -1.8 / 6.8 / 7.21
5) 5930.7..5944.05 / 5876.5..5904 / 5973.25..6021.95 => -1.1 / 6.36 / 7.15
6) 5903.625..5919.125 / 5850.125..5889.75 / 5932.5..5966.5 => -0.1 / 7.06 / 7.28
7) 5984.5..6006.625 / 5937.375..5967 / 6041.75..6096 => 0.2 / 7.29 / 7.17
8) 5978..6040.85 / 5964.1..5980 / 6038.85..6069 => 0.4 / 7.18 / 7.23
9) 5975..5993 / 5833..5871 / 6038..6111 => 0.0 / 7.28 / 7.13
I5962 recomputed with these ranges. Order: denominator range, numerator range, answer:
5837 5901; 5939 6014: 1.05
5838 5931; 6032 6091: 1.03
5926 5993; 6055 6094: 0.98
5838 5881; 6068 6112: 0.97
